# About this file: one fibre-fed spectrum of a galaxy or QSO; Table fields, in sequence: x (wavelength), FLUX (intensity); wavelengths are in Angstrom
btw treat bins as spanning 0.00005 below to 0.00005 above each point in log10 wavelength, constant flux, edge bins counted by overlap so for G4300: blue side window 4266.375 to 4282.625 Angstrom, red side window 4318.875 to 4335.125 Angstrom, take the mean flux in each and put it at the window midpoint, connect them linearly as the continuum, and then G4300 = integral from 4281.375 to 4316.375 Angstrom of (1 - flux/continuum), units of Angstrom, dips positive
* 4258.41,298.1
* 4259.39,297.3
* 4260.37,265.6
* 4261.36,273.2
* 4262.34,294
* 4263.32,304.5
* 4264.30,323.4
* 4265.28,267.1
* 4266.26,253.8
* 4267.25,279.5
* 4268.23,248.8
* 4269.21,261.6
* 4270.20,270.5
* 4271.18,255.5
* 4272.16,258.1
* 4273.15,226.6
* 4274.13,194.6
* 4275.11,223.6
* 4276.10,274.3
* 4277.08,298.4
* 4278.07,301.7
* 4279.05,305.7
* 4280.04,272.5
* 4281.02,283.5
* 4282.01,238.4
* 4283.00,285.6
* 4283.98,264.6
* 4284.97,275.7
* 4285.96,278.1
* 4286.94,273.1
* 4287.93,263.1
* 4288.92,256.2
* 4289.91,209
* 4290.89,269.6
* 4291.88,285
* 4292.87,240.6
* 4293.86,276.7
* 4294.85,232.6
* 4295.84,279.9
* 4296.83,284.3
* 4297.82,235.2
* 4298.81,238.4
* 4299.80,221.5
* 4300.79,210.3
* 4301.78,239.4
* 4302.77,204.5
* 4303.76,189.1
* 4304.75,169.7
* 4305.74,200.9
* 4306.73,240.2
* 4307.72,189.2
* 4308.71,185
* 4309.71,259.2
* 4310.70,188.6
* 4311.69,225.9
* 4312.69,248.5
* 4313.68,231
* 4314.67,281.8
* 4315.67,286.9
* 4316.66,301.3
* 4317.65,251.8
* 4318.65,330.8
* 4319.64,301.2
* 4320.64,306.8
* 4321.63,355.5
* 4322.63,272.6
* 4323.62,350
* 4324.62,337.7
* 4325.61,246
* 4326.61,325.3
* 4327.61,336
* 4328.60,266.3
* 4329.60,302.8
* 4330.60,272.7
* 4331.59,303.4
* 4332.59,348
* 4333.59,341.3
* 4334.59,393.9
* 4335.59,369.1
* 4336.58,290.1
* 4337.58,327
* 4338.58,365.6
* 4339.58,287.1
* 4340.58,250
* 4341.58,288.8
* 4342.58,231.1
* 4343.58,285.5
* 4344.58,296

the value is 5.4 Angstrom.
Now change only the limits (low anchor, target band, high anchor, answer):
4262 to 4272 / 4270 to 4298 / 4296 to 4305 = -1.54 Angstrom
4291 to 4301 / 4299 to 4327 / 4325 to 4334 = 2.53 Angstrom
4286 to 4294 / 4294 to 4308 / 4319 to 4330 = 2.50 Angstrom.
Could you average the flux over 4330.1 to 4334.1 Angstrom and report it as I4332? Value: 316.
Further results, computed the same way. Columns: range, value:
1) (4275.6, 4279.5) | 295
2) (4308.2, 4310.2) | 221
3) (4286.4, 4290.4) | 251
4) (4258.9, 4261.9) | 278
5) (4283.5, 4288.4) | 271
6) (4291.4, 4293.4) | 262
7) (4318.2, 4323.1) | 313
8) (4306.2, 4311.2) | 212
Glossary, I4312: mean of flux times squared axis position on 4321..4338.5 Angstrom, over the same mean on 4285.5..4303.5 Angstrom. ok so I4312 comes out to 1.31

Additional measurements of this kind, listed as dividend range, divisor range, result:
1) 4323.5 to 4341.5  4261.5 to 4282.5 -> 1.21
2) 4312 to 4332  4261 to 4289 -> 1.12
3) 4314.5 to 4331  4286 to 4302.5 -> 1.22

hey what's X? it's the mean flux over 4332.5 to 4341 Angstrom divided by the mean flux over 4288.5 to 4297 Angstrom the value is 1.28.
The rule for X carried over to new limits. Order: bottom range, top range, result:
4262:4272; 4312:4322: 1.05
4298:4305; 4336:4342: 1.42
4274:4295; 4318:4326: 1.18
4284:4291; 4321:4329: 1.20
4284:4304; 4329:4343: 1.25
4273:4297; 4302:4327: 0.98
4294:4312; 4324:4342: 1.41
